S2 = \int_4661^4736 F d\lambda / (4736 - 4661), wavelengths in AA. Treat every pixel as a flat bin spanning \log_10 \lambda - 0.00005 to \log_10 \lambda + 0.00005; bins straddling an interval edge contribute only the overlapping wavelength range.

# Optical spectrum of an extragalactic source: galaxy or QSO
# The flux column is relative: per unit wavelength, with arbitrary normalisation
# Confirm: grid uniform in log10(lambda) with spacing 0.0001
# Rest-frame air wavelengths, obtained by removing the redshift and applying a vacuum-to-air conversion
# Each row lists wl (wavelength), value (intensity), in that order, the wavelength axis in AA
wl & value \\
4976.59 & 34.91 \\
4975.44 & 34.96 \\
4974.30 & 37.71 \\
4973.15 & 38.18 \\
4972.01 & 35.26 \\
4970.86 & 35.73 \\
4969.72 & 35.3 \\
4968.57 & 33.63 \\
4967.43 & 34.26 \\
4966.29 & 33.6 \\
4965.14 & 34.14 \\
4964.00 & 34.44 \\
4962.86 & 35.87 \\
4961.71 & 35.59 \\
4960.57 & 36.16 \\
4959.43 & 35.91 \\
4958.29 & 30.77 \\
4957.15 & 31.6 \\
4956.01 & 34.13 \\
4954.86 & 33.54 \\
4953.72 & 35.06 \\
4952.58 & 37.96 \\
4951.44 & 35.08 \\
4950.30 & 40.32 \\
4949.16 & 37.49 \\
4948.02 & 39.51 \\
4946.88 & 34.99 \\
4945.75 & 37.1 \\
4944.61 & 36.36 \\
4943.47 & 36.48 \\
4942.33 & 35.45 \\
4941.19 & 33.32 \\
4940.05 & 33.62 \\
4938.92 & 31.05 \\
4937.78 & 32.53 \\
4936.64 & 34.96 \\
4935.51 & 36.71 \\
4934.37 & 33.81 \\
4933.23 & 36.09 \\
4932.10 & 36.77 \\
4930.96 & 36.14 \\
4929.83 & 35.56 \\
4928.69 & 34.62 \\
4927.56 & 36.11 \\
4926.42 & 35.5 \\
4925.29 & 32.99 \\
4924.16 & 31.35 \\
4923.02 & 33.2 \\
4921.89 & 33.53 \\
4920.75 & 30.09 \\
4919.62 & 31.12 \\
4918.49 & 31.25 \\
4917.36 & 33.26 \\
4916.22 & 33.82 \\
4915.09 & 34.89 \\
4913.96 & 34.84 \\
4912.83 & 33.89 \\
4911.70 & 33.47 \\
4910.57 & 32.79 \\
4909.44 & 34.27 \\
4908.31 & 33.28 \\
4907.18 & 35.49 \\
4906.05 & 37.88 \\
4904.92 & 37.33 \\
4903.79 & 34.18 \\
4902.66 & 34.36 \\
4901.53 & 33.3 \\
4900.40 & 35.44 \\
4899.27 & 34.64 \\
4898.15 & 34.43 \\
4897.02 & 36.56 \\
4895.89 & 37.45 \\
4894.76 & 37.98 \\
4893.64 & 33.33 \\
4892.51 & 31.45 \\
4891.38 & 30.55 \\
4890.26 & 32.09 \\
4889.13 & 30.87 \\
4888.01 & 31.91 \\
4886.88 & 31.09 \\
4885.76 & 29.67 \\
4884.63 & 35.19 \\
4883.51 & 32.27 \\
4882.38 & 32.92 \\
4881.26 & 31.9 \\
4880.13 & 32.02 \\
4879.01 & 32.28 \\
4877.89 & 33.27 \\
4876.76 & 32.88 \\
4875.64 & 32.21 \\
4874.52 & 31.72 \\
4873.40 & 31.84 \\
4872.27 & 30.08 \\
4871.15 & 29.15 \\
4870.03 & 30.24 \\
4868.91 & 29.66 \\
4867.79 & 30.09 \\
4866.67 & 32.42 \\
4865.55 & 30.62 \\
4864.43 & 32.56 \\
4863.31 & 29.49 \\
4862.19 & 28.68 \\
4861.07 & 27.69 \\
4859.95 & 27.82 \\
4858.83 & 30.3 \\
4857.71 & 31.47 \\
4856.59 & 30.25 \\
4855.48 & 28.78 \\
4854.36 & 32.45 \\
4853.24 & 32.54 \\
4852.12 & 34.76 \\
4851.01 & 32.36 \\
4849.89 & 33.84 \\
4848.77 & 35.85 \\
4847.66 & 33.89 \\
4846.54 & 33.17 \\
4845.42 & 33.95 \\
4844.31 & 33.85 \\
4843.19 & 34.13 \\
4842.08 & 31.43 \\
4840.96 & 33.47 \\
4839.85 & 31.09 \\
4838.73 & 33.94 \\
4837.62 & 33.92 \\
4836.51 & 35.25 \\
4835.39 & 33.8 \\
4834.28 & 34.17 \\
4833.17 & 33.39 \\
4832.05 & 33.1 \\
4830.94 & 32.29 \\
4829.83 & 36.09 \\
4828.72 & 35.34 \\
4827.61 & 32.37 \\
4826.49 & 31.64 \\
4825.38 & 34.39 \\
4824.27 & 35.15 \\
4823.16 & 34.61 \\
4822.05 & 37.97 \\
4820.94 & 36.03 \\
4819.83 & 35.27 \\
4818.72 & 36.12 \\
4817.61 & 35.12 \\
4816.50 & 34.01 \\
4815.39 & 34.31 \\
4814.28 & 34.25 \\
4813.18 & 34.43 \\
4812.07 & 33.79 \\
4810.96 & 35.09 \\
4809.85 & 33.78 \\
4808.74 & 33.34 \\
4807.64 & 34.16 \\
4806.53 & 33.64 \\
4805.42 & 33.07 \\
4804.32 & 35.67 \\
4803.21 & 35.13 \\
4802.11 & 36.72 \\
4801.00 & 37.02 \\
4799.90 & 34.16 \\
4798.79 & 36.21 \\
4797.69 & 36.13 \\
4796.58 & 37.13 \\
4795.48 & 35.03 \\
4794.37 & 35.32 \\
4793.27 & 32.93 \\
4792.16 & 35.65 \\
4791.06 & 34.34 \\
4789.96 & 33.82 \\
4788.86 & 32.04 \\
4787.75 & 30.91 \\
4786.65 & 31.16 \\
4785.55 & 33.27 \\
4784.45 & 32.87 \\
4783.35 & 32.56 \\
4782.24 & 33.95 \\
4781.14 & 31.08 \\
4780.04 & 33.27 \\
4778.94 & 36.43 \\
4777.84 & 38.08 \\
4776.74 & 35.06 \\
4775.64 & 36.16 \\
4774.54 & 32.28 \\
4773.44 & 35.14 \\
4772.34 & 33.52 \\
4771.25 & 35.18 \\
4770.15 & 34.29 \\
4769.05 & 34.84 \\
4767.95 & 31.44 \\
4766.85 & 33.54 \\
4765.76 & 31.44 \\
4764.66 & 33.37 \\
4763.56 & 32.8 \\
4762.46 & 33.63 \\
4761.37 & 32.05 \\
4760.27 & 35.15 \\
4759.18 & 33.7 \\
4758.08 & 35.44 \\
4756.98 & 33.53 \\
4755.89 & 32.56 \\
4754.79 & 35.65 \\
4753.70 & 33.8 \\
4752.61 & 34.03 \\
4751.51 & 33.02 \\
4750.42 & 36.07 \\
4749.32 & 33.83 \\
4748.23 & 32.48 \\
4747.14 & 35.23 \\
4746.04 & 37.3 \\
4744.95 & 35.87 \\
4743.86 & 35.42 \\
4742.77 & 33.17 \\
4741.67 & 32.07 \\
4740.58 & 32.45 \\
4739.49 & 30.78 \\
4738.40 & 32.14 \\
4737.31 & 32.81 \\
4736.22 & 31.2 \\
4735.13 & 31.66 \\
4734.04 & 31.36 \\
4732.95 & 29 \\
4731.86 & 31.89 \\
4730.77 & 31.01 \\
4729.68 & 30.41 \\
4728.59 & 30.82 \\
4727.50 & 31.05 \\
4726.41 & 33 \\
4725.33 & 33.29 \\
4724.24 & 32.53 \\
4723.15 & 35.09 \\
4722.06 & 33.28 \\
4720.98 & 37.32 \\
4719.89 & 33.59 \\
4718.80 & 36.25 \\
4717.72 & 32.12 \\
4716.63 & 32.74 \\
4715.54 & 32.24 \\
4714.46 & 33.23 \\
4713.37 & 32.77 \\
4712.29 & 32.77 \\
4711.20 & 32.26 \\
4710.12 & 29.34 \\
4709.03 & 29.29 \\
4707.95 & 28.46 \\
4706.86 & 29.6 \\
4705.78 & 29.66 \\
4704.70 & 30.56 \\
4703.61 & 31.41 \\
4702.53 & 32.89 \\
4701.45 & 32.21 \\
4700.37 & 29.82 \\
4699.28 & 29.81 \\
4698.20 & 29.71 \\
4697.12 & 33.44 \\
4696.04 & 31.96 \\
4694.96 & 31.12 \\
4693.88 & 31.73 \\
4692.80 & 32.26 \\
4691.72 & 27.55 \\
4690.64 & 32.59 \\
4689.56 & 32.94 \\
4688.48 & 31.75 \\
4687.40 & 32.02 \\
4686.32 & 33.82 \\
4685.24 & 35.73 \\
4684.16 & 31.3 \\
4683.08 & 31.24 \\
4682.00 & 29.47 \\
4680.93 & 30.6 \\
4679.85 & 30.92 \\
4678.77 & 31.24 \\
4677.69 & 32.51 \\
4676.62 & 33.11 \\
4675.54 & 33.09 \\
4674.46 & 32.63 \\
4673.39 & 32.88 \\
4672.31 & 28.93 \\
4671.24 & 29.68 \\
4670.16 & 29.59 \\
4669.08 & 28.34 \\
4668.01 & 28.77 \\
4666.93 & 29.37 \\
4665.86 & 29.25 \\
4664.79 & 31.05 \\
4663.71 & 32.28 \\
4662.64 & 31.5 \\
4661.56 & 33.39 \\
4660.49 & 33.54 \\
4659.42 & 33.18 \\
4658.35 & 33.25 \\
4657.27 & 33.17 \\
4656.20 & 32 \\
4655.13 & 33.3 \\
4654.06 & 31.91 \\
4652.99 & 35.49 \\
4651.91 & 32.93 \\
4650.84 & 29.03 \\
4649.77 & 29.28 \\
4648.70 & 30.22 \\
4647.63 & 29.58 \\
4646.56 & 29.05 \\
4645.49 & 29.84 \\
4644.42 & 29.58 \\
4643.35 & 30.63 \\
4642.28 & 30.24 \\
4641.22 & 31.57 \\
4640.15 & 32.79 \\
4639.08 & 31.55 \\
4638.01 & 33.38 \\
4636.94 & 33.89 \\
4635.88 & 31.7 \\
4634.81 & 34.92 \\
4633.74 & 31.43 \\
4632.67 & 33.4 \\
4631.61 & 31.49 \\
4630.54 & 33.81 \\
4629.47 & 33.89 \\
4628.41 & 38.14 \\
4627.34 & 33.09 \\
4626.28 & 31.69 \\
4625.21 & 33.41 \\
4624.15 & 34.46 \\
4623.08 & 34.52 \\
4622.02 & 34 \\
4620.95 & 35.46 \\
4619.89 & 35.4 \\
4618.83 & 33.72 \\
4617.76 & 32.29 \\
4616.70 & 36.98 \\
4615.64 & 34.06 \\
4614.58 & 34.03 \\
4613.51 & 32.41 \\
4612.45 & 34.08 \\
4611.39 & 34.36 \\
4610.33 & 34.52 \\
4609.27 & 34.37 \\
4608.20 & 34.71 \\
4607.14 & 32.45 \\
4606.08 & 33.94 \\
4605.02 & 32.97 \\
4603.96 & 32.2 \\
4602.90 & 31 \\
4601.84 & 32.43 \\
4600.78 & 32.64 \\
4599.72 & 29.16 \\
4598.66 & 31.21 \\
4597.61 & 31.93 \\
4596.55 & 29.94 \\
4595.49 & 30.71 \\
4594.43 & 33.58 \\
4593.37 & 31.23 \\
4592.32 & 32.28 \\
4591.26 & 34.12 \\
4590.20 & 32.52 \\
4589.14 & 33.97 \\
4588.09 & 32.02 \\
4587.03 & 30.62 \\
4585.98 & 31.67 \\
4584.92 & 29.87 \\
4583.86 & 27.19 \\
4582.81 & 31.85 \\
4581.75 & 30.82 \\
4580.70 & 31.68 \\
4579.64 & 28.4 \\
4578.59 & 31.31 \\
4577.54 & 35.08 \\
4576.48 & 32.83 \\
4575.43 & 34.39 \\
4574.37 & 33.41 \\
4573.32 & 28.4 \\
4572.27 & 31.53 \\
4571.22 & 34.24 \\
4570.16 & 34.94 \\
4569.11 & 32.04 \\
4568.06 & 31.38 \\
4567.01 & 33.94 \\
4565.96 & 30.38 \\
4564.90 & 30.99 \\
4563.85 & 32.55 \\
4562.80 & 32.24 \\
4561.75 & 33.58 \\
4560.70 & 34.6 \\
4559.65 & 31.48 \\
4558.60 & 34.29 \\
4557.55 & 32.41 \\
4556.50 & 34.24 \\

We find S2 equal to 31.6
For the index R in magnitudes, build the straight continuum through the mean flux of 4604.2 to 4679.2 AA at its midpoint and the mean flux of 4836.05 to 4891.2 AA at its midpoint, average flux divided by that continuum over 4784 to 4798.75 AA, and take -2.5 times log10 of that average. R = -0.063 mag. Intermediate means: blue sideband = 32.5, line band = 34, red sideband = 31.9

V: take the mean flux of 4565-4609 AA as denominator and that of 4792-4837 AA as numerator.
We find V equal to 1.09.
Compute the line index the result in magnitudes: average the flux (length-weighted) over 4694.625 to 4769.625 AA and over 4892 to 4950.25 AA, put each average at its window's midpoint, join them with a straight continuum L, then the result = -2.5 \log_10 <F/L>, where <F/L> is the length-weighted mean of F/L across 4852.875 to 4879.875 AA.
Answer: 0.11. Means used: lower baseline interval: 32.6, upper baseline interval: 34.7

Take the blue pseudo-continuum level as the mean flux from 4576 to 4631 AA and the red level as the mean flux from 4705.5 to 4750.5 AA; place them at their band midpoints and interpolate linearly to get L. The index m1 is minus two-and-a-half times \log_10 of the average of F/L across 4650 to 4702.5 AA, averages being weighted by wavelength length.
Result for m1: 0.03 mag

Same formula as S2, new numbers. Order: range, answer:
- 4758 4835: 34.2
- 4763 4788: 33.6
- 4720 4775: 33.3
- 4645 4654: 30.7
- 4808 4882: 32.8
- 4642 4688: 31.4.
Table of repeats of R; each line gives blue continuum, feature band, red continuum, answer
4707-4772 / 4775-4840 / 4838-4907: -0.05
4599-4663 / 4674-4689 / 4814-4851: 0.03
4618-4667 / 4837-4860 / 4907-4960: 0.04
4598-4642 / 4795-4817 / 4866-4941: -0.05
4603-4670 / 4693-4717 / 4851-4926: 0.04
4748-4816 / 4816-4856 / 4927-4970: 0.02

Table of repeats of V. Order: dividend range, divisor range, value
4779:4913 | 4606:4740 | 1.04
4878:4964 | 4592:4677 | 1.06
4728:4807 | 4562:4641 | 1.03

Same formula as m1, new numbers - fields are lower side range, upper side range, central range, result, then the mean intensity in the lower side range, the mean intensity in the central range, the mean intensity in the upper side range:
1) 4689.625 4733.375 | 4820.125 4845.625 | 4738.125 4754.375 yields -0.05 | 31.8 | 33.9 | 34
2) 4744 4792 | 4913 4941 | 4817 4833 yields -0.02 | 33.9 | 34.6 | 33.9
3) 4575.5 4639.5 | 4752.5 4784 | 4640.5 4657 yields 0.07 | 32.8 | 31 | 33.9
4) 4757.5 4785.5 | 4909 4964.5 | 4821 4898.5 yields 0.05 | 33.9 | 32.6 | 34.6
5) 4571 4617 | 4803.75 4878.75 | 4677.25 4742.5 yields 0.03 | 32.3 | 31.8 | 32.9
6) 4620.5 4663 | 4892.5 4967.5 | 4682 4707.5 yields 0.05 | 32.5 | 31.5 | 34.7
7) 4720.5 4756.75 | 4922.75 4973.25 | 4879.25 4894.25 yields 0.08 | 33.1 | 32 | 35.1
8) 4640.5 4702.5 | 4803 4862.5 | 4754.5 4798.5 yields -0.04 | 31.4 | 33.9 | 33.5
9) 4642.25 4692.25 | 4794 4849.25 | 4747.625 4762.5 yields -0.03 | 31.4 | 34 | 34.5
